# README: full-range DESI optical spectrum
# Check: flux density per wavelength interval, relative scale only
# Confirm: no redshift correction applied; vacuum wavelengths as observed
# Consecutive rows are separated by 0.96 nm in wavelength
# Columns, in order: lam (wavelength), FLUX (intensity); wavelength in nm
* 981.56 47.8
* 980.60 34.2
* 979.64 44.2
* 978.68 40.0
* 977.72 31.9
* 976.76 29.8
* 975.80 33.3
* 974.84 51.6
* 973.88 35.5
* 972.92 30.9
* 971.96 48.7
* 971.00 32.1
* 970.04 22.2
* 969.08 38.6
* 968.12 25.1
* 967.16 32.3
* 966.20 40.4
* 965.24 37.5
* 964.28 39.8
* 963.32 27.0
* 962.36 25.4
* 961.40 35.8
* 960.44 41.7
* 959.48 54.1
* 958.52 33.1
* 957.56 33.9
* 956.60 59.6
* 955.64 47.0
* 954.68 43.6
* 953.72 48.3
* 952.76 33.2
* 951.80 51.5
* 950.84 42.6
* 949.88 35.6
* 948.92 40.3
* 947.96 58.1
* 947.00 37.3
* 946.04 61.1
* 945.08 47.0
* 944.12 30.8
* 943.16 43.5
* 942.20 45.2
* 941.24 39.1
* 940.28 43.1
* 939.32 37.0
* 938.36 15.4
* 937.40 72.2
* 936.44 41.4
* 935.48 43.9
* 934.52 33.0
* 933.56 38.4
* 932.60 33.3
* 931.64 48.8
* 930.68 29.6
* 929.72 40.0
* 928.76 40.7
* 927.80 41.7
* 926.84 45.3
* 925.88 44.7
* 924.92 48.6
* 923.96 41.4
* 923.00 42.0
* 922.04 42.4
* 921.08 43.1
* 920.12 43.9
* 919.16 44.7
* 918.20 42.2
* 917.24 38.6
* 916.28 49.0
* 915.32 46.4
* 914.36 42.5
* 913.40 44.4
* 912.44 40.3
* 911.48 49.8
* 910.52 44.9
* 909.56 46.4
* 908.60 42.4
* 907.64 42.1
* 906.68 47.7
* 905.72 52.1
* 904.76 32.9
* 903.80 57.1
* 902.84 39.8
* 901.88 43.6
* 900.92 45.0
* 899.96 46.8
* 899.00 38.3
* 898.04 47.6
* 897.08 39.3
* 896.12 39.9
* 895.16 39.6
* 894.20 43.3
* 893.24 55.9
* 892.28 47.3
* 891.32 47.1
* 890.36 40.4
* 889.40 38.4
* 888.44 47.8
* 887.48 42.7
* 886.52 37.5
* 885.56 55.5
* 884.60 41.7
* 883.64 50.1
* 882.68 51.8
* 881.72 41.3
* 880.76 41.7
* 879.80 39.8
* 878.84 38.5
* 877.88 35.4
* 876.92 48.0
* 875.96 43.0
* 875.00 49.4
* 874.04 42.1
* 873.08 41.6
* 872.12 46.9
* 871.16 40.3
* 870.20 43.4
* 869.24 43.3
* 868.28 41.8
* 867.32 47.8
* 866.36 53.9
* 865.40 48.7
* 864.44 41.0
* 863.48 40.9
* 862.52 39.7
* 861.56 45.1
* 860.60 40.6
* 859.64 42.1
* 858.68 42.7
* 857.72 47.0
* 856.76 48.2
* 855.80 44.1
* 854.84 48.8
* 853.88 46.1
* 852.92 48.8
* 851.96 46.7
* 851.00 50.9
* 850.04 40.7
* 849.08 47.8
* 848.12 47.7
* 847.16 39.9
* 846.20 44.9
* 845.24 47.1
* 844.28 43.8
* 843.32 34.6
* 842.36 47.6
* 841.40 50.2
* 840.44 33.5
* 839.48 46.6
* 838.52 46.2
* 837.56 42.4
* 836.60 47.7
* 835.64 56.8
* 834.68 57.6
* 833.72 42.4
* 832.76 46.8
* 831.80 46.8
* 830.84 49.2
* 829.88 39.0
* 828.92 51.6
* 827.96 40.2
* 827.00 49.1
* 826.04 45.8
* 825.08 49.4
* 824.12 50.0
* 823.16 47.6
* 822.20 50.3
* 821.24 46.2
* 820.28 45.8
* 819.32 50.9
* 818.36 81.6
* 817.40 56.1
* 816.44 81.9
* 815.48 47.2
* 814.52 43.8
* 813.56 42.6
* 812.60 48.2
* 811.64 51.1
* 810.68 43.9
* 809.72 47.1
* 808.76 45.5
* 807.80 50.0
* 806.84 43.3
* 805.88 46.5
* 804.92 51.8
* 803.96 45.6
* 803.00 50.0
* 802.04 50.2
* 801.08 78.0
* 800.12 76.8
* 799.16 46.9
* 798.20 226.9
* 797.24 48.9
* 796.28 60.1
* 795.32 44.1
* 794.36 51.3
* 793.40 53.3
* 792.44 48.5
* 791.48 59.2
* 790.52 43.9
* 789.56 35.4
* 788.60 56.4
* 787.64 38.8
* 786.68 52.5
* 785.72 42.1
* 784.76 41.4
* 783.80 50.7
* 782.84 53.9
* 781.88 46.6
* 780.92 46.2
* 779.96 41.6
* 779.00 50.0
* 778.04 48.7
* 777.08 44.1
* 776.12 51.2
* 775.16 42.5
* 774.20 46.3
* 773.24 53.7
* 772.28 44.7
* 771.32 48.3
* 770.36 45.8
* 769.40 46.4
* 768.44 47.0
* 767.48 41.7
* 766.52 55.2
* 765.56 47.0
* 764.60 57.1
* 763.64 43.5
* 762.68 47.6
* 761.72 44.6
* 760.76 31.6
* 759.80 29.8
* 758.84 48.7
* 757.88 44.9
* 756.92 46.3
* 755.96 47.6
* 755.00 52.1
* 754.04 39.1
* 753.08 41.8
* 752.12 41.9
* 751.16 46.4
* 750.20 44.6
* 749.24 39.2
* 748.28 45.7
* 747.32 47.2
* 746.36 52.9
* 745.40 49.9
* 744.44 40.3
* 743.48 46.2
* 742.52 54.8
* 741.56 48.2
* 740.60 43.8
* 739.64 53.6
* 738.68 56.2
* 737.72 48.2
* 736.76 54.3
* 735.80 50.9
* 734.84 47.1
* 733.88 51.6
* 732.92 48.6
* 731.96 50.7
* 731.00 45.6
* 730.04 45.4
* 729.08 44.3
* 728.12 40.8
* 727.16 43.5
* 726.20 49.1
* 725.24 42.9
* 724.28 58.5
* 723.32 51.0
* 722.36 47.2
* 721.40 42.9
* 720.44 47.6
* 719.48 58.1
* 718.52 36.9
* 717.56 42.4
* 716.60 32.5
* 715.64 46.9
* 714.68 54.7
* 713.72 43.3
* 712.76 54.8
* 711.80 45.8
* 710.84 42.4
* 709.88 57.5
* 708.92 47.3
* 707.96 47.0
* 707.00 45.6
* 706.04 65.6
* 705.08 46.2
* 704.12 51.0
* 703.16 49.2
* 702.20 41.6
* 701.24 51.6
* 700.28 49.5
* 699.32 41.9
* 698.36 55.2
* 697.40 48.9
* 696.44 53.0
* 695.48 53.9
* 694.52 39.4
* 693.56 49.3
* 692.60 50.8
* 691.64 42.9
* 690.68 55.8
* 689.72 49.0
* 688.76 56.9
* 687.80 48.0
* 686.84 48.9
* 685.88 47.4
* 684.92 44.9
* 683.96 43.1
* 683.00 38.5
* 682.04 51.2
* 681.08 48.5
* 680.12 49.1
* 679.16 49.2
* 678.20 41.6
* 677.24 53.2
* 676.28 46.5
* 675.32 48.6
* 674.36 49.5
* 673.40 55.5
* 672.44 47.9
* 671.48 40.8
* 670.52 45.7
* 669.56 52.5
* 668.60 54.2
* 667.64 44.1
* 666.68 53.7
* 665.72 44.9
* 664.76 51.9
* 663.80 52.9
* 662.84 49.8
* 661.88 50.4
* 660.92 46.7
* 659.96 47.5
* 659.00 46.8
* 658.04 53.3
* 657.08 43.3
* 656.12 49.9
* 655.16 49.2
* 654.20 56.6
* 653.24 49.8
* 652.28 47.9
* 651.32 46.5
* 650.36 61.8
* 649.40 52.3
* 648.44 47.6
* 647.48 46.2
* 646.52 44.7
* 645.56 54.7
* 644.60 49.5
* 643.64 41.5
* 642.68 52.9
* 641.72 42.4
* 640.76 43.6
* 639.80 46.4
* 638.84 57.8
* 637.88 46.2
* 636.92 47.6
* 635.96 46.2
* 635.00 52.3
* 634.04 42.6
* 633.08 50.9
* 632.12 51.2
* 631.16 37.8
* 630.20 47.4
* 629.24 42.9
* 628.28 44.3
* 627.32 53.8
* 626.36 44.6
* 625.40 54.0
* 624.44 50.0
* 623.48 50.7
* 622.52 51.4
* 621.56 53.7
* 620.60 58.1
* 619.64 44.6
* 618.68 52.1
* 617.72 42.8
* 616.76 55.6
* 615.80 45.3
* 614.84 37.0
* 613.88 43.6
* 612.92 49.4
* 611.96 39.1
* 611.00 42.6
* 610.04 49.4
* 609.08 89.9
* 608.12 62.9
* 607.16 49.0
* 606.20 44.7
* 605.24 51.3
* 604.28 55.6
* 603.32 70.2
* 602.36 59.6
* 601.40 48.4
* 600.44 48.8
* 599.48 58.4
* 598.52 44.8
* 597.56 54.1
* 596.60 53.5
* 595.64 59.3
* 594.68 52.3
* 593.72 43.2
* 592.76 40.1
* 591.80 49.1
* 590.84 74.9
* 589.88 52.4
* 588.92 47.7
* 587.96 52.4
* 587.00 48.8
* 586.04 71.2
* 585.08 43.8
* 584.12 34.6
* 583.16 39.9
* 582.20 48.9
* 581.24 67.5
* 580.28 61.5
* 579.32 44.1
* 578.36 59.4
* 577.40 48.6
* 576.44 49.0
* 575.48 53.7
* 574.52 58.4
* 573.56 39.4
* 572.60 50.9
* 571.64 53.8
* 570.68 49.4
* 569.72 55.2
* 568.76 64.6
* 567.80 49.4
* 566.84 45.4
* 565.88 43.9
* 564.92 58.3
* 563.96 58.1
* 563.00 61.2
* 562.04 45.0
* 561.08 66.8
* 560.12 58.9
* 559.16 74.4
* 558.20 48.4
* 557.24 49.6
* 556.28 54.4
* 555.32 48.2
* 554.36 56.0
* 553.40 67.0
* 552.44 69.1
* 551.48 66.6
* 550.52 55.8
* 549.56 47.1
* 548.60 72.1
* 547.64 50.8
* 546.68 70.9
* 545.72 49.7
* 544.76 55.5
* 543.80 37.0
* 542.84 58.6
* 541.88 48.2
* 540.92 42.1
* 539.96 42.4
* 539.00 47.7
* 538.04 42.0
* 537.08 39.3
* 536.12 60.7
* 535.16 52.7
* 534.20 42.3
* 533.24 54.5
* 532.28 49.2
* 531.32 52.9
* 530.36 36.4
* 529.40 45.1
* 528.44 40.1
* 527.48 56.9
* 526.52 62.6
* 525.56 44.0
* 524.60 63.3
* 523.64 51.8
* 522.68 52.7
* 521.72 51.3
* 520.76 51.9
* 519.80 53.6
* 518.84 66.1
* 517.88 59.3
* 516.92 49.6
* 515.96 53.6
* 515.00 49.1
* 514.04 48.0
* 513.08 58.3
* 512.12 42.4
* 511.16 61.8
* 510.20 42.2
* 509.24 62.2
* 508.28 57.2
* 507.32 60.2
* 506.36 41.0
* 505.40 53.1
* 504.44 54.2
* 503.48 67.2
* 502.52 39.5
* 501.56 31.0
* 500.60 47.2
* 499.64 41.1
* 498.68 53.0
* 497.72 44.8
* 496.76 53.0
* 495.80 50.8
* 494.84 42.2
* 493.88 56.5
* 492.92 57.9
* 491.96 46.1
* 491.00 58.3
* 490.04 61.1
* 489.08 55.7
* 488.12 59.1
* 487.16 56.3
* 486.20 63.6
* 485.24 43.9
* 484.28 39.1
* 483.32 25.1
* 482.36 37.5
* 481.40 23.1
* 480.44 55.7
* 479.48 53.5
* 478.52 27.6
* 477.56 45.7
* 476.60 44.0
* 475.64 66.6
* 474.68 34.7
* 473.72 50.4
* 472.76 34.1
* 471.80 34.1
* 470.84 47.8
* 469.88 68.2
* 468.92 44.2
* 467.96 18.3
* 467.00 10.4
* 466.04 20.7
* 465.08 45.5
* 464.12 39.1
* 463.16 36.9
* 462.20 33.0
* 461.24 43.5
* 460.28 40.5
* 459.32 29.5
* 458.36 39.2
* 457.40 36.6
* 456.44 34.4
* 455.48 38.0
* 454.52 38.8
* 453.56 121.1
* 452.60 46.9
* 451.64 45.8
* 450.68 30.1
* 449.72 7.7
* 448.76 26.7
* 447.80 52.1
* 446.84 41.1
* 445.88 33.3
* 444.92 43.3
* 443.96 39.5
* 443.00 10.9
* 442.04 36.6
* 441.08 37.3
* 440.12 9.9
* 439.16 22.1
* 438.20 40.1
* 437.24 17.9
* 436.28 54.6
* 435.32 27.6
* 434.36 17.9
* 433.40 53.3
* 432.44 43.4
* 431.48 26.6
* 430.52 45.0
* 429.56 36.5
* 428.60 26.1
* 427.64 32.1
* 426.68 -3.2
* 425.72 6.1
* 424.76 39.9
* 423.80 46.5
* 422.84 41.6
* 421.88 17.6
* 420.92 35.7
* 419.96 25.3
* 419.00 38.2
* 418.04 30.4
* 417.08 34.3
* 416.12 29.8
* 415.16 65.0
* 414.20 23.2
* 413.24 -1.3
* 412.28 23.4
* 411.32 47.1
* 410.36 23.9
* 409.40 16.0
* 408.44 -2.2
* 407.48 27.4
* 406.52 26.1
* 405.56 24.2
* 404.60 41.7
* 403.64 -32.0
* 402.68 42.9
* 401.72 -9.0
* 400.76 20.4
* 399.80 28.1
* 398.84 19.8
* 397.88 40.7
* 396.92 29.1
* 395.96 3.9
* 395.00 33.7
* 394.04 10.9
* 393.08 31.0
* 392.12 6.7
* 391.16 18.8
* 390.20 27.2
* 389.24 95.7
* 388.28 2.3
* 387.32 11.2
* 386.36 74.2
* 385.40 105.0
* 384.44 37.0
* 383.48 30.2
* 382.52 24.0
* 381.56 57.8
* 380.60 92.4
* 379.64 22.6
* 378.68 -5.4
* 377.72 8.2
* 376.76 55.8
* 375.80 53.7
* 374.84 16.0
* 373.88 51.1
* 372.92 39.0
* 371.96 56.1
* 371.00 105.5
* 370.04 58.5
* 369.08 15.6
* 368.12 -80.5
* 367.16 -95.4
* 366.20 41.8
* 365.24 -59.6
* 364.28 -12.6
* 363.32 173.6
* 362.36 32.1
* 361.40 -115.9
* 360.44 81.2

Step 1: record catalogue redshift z 0.216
